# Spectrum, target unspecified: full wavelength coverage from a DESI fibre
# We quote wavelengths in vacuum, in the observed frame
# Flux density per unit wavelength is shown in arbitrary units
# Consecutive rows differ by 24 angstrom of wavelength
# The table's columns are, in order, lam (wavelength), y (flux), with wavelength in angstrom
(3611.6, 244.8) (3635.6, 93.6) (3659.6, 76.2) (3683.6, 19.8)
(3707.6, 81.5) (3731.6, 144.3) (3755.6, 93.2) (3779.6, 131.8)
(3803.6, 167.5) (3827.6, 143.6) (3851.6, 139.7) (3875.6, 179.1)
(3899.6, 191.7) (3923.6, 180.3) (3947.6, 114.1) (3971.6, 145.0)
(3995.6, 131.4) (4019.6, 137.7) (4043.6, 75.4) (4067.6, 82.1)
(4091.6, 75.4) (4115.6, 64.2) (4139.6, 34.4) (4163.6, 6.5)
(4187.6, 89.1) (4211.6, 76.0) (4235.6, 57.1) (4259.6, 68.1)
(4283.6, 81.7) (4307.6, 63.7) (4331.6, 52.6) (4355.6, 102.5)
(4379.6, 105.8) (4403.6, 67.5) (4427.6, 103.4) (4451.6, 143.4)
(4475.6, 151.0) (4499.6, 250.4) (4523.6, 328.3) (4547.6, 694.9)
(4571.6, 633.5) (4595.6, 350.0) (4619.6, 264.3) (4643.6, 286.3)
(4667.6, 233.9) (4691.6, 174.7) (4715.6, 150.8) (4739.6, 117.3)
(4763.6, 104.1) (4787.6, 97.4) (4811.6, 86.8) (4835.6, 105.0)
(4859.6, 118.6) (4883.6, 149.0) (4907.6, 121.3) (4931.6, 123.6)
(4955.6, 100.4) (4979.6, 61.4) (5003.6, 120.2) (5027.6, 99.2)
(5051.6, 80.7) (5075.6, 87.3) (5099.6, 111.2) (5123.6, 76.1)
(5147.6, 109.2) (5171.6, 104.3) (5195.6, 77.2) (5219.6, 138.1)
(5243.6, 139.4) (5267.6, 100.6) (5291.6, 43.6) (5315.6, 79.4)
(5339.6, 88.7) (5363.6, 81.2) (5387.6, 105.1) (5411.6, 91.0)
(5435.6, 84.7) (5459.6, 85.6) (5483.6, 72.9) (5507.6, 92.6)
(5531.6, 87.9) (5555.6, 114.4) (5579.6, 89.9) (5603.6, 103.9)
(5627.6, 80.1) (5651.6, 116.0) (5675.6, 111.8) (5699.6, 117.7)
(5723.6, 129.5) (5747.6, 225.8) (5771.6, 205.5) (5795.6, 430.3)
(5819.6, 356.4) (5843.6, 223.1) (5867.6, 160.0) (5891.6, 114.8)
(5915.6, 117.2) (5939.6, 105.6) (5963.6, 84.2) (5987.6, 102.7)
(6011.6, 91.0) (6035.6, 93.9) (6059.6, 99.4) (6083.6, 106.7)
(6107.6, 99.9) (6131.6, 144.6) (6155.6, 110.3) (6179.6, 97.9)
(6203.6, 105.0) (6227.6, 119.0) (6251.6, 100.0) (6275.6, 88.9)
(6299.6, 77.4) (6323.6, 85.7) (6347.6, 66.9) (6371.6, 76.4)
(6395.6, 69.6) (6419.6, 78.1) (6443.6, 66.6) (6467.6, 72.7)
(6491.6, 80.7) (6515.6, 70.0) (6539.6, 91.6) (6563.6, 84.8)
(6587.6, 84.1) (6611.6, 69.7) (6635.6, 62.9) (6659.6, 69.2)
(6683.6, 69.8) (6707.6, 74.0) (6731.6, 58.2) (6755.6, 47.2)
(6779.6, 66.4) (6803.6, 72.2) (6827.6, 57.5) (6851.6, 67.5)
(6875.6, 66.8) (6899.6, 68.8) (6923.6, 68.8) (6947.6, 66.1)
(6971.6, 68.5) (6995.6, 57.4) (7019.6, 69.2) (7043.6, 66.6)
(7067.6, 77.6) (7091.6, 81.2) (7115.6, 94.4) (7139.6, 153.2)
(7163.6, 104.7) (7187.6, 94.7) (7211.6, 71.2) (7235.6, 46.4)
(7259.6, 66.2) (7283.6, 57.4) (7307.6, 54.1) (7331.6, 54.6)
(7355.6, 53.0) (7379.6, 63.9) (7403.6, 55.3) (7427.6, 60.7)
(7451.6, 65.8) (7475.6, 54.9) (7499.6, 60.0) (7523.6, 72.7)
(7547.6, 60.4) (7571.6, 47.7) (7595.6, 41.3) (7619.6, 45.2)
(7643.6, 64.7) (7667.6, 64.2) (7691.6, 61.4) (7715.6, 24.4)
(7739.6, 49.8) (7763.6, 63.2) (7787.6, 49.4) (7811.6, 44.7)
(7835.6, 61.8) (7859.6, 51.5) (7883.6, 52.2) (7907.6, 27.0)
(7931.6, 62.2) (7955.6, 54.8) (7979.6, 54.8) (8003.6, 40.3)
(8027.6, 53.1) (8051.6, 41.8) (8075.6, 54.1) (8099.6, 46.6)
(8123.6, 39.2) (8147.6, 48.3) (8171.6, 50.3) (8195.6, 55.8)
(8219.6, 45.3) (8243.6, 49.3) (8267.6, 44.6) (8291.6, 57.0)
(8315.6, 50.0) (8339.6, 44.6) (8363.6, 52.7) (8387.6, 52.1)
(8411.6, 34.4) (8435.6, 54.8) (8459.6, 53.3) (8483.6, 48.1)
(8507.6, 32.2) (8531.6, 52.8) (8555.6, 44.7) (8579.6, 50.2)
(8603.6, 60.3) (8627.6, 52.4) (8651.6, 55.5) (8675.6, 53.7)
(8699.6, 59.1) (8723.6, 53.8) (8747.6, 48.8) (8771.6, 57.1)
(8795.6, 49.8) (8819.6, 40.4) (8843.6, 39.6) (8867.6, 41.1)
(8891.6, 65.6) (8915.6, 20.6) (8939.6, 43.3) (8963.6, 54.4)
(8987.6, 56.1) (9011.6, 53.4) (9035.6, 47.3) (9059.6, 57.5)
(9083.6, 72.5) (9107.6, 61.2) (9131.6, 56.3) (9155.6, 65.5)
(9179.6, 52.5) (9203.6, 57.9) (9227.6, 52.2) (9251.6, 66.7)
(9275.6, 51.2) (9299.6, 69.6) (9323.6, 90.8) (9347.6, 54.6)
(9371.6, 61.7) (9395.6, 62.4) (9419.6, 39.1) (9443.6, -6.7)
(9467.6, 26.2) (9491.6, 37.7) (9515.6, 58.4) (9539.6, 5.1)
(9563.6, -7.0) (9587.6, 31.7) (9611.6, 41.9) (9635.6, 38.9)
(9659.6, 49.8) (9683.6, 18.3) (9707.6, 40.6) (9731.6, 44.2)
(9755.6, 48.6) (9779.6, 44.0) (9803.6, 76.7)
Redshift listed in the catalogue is 2.75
